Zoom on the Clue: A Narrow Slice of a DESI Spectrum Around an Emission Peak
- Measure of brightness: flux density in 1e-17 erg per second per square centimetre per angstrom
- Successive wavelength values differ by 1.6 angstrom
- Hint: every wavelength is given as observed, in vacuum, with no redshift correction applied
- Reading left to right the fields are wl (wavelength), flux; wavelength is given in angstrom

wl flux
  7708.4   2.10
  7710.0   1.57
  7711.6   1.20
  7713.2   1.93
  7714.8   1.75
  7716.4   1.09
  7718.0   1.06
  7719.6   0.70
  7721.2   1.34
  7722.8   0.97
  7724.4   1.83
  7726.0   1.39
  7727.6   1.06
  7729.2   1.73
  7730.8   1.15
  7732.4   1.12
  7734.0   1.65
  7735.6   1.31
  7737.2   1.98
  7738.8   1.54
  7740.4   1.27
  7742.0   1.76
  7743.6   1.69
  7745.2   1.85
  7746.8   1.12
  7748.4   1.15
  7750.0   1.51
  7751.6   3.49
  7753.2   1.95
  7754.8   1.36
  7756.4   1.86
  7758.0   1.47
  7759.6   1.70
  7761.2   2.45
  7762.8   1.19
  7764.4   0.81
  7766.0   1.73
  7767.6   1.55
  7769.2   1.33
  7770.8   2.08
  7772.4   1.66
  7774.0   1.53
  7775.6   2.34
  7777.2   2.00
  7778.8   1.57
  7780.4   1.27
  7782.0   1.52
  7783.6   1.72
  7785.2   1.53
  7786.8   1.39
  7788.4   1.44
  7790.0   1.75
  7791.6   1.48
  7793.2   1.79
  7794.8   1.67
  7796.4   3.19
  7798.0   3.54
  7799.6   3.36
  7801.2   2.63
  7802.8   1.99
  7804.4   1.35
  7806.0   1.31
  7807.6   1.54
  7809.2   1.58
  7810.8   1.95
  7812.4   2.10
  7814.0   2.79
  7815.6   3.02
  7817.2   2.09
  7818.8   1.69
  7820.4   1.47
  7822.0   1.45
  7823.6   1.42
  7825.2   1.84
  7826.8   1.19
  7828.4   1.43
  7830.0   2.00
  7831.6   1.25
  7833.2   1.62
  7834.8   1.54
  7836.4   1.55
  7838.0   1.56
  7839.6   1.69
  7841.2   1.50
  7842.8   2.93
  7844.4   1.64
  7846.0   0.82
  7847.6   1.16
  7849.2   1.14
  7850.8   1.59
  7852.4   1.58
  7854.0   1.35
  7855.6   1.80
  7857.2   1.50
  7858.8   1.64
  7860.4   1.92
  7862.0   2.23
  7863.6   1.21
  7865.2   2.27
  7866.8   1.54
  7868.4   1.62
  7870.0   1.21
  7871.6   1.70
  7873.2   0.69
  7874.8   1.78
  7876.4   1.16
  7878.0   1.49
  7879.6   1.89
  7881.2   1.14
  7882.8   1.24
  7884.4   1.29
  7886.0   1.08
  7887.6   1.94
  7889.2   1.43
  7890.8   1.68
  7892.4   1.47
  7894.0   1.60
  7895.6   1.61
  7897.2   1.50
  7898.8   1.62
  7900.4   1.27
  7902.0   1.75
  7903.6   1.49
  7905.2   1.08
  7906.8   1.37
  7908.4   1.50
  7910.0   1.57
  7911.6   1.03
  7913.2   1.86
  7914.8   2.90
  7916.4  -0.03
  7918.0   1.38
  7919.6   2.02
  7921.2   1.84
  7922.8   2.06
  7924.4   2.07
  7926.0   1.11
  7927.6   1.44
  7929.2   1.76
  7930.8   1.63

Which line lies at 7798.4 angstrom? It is [S II] 6716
